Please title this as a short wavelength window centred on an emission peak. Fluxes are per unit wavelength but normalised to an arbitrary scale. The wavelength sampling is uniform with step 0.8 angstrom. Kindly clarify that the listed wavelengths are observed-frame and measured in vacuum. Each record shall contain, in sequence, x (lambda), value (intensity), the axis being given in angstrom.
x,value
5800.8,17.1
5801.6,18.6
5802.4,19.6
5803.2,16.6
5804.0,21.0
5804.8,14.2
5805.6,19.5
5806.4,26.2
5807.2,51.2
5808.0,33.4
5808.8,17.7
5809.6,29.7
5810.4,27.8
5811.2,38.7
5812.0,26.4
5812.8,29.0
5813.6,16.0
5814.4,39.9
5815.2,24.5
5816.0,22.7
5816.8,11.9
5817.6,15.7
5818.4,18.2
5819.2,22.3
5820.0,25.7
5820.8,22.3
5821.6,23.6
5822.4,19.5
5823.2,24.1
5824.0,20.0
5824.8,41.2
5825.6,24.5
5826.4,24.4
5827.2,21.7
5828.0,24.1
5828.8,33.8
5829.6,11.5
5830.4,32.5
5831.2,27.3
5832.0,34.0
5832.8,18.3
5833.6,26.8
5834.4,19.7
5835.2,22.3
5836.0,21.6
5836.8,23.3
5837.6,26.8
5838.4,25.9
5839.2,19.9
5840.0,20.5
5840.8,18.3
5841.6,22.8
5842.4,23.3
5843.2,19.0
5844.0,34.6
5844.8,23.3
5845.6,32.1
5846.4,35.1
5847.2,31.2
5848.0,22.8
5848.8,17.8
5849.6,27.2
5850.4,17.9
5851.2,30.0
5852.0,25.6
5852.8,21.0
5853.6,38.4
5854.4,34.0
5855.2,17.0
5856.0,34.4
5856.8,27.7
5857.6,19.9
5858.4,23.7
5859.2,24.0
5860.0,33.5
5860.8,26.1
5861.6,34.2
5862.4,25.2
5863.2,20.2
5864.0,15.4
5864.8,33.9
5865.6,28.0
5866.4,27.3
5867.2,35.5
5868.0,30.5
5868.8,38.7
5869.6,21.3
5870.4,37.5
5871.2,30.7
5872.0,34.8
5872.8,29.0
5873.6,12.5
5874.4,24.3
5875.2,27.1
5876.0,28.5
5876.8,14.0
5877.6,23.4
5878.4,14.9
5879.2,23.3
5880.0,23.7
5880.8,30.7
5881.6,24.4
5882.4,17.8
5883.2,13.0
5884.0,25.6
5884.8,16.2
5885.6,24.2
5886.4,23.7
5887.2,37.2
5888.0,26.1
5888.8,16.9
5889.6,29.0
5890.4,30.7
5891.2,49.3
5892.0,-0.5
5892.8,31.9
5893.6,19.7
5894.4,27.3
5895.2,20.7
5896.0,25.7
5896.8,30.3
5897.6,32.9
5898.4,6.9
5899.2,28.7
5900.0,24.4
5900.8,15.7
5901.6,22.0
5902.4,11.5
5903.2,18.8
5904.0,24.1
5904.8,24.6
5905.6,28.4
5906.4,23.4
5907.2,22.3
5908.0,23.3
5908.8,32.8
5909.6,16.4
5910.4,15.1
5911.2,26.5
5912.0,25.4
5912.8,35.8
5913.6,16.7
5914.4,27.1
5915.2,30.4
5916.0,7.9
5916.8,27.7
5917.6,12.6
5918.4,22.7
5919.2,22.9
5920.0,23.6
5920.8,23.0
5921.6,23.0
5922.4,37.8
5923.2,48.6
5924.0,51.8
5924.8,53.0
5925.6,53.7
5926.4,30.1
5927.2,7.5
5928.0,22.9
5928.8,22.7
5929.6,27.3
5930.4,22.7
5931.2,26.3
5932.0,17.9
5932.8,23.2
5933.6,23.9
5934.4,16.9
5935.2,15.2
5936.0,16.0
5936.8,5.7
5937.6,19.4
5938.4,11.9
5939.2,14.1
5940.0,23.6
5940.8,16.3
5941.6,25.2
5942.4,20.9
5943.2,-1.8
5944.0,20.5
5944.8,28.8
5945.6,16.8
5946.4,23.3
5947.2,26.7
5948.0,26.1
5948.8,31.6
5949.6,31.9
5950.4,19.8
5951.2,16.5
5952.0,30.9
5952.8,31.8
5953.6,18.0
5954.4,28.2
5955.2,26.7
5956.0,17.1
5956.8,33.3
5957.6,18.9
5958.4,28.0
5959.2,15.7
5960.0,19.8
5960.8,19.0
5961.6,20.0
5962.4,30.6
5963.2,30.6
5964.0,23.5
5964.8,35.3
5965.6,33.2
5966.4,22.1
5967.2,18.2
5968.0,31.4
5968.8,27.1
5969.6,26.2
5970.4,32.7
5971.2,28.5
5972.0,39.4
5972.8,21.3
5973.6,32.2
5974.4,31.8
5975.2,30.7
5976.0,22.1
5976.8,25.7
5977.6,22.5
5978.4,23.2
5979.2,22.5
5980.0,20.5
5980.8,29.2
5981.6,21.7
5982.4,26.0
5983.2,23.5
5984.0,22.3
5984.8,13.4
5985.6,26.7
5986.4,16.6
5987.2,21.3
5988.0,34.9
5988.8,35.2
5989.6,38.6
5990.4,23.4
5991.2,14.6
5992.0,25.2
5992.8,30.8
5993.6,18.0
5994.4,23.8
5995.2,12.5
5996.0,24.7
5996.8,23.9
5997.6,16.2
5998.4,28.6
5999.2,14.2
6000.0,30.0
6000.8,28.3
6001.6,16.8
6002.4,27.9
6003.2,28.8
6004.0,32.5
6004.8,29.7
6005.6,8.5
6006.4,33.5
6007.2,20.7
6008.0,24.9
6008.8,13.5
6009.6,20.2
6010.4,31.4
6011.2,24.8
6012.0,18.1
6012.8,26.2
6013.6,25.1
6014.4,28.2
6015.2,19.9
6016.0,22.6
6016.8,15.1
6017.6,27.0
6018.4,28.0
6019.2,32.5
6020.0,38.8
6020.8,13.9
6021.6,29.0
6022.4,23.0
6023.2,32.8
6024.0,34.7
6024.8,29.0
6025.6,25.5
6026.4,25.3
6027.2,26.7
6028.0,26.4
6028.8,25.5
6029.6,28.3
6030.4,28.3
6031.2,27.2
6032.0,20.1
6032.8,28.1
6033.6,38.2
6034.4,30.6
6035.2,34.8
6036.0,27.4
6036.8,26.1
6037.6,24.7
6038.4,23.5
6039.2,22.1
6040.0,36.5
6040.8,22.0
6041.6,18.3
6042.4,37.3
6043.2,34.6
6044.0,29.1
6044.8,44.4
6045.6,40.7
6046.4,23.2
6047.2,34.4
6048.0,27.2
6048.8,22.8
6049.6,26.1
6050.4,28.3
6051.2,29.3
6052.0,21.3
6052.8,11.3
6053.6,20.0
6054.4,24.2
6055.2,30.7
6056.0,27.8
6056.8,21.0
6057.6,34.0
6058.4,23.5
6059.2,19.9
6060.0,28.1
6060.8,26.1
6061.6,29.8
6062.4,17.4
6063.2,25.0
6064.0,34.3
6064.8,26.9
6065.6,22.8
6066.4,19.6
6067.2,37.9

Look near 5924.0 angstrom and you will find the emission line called H-beta 4861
